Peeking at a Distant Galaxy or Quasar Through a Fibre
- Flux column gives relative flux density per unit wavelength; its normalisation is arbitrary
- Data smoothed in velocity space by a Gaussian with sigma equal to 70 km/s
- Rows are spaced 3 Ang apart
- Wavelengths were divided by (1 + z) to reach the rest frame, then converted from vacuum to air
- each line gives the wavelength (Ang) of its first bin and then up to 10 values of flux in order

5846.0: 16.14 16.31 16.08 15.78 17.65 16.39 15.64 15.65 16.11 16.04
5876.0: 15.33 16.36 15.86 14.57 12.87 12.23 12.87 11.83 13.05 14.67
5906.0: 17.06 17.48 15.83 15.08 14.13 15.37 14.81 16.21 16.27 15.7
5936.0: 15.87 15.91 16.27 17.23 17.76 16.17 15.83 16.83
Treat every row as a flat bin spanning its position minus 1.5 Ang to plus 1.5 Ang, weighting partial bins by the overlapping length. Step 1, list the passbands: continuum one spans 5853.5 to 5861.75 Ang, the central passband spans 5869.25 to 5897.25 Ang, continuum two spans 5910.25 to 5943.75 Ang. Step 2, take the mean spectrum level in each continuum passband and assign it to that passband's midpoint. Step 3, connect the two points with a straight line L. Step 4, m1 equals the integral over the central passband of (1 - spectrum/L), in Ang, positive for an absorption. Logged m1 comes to 3.1 Ang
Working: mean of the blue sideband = 16.6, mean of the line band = 14.5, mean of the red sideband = 15.6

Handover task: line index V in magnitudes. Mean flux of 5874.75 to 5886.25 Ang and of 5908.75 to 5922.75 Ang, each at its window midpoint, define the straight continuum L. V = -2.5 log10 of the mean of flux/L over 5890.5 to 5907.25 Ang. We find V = 0.14 mag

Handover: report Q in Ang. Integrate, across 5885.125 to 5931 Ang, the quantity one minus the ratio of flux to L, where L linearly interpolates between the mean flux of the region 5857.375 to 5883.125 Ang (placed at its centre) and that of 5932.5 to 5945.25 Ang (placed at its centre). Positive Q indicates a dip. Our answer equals 4.2 Ang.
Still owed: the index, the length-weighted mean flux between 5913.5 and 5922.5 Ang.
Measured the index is 14.9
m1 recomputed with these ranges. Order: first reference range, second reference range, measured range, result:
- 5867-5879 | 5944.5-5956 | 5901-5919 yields 0.7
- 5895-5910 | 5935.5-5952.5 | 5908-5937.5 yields -0.1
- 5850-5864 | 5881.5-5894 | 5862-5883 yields -1.3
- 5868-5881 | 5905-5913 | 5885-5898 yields 2.9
